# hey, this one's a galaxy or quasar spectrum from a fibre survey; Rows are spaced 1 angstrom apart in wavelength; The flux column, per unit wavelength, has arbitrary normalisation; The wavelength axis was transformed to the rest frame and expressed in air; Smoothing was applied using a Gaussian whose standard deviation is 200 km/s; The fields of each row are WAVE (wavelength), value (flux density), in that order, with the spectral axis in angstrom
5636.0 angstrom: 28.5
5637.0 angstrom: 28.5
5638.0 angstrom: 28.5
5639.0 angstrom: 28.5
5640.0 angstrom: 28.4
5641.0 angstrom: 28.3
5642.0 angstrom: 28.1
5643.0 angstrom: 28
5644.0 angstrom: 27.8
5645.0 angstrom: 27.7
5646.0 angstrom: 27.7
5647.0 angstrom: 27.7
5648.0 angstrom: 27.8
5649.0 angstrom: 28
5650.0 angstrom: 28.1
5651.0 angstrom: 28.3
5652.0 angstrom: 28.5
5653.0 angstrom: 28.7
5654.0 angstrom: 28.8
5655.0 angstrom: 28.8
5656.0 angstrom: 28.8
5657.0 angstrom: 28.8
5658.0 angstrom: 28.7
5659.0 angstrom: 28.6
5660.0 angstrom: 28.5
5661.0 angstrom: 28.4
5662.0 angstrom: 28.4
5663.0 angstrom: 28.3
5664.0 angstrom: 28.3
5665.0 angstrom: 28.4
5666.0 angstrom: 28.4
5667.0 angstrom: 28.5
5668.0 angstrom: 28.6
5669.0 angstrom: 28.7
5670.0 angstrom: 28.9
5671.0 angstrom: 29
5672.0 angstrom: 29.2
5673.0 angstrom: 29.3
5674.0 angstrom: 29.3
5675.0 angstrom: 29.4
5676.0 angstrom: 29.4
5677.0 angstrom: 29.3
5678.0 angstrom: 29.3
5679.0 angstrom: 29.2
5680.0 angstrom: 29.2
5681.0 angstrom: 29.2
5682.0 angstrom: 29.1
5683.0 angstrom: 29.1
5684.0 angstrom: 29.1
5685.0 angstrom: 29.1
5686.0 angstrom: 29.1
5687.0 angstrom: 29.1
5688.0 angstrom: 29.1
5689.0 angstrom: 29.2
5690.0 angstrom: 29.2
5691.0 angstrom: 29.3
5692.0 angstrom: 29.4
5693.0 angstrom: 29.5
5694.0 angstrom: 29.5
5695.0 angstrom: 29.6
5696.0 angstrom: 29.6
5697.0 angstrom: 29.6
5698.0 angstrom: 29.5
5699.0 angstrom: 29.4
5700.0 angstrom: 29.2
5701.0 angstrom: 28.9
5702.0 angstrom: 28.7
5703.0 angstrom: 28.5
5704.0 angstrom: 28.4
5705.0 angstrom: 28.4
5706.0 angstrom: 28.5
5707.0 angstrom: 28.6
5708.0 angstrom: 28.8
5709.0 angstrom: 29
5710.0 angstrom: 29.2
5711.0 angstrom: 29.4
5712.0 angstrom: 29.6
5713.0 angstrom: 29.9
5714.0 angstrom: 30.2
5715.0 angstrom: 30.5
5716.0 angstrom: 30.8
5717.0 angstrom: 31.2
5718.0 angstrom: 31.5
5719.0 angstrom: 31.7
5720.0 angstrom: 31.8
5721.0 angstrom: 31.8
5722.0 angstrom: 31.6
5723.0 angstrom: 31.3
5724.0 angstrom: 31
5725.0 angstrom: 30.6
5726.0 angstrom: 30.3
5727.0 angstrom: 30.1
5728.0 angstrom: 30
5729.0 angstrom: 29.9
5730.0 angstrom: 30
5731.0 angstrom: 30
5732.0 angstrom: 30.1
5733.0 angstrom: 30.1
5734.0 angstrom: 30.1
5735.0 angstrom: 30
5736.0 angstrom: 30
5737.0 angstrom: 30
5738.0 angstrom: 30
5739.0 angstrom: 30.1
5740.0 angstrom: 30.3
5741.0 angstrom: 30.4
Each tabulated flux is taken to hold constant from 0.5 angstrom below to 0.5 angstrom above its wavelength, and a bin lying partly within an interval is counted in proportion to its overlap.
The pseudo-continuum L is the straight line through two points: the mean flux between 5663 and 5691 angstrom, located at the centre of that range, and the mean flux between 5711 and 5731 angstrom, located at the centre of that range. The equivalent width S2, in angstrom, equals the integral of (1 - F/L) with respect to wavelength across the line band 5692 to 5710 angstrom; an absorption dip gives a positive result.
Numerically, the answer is 0.5 angstrom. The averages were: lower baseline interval 29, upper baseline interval 30.7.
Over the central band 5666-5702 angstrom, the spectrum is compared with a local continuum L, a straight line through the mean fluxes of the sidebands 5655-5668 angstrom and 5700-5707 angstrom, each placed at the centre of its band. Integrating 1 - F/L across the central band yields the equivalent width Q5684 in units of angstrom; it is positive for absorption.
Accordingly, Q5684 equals -0.8 angstrom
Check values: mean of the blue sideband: 28.5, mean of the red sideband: 28.6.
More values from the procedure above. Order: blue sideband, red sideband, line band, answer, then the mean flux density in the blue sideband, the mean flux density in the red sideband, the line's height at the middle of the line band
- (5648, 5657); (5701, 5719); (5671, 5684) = -0.1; 28.5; 29.5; 28.9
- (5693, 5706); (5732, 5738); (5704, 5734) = -0.6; 29.1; 30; 29.6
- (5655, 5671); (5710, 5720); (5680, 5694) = 0.1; 28.6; 30.5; 29.5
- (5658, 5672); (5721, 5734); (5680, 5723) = 0.1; 28.6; 30.5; 29.7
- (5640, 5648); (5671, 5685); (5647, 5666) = 0.0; 27.9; 29.2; 28.4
